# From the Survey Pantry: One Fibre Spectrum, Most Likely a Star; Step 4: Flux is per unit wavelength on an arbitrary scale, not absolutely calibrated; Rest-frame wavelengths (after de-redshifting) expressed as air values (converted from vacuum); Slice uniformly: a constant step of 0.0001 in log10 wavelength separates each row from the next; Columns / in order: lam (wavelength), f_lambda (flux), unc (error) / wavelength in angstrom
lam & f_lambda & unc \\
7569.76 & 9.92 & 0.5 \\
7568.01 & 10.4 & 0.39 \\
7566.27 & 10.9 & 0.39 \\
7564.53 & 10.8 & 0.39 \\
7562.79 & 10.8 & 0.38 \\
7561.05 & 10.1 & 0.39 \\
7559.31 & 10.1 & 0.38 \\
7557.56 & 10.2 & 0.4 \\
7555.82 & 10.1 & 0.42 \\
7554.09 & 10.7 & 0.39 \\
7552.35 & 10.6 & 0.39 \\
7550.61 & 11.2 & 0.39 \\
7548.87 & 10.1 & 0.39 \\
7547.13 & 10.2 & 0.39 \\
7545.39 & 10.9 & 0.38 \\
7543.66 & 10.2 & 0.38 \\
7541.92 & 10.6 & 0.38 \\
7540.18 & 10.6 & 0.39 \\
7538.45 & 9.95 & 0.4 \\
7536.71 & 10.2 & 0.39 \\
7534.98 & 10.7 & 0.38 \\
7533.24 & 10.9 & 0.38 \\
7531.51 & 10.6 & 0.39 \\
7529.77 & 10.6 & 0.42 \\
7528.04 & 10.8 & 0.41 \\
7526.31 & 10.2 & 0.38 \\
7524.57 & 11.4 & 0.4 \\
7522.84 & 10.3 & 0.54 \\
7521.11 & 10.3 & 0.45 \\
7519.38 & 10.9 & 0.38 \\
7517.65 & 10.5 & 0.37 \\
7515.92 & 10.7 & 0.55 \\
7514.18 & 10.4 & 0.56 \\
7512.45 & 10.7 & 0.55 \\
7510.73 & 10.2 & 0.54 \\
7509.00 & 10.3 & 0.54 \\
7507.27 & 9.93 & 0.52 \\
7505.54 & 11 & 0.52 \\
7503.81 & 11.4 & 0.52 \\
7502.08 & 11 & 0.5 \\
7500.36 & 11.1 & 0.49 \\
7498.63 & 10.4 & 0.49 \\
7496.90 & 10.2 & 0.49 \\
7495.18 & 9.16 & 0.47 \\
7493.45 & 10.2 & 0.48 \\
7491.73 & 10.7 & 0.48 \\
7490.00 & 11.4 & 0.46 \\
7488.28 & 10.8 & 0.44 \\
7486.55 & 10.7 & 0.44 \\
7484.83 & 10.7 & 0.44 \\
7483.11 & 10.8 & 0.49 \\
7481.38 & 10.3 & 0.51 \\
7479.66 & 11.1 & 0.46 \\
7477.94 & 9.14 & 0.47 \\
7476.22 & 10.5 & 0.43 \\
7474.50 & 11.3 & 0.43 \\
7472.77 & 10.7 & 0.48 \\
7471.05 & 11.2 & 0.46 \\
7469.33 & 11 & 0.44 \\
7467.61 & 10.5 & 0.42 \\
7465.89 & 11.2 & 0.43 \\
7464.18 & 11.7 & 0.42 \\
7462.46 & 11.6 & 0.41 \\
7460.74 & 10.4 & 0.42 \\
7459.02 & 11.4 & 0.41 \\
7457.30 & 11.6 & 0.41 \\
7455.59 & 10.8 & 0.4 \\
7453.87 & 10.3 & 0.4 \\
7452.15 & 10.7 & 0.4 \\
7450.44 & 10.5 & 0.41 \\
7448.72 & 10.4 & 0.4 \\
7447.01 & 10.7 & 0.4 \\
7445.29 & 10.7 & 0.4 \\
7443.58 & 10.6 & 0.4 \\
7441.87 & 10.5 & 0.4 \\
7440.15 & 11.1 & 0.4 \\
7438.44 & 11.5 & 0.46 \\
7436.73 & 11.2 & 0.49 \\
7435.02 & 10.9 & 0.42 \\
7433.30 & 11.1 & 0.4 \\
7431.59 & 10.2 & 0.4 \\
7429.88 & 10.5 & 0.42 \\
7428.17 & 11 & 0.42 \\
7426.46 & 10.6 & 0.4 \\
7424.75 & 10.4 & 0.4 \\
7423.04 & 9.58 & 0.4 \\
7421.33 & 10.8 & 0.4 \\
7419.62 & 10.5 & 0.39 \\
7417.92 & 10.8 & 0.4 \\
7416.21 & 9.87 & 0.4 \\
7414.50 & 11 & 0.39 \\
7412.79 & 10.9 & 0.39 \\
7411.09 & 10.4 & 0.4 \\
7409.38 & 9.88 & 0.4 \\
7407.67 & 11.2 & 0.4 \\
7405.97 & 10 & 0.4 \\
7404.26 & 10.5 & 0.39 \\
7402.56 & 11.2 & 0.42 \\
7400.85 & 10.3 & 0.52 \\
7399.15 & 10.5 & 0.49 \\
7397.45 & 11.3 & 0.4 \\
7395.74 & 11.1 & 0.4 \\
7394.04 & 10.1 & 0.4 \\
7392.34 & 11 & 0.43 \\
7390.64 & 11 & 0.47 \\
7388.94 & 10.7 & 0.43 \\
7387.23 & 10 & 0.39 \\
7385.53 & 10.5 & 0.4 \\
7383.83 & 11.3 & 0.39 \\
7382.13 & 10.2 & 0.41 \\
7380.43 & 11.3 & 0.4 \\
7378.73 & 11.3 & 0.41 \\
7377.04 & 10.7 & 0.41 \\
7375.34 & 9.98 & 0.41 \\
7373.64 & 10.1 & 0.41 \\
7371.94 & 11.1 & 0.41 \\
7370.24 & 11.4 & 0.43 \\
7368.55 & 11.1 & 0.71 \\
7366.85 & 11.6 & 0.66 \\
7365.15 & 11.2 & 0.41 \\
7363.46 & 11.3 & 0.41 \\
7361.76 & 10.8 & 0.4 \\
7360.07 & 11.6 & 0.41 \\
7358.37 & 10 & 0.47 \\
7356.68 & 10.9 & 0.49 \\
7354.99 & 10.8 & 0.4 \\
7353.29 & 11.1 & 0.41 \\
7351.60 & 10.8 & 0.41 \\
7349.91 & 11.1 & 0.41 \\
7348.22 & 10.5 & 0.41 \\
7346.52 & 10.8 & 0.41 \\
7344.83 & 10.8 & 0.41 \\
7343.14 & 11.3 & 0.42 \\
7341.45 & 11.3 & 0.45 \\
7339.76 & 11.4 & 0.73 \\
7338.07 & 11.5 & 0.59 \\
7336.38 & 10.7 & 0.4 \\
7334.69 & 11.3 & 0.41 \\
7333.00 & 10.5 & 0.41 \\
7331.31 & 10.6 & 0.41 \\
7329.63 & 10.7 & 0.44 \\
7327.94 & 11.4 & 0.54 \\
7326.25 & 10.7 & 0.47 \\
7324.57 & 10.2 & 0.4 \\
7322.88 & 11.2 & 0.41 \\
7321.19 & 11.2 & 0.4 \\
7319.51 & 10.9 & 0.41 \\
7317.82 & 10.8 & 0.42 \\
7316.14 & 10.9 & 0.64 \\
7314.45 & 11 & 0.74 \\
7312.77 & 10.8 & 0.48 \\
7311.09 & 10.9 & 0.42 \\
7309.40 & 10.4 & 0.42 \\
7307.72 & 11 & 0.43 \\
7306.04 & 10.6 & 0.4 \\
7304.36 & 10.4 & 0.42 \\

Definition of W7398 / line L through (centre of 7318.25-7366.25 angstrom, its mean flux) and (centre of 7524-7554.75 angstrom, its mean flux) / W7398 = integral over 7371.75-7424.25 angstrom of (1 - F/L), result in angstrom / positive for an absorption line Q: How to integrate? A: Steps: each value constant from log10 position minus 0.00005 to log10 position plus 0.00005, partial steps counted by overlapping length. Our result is 1.1 angstrom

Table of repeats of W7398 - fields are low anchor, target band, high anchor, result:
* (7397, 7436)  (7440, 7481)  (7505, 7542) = -0.97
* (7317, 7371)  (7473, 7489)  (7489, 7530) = 0.08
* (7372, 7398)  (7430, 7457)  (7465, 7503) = -0.22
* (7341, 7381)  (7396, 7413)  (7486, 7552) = 0.34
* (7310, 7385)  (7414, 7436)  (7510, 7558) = 0.43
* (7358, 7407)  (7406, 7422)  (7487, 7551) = 0.28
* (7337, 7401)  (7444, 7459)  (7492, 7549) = -0.09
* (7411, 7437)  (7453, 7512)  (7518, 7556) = -0.82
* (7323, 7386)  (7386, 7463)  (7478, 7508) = 0.49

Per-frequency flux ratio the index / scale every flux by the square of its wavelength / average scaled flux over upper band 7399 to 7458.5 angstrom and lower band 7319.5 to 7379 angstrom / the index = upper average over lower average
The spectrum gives 1.00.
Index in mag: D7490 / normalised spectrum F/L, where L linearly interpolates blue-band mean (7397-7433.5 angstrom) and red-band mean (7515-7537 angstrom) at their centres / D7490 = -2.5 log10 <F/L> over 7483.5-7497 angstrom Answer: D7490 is 0.009 mag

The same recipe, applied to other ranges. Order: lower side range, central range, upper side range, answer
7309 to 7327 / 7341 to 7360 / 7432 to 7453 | 0.00 mag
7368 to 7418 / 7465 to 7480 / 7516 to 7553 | -0.01 mag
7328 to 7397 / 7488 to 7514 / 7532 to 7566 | 0.00 mag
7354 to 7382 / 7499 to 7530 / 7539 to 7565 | -0.01 mag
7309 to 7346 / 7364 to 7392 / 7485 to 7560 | 0.00 mag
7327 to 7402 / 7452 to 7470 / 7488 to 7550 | -0.04 mag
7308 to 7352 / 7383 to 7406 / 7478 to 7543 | 0.01 mag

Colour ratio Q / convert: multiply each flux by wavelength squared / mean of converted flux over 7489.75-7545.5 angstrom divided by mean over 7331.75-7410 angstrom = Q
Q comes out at 1.0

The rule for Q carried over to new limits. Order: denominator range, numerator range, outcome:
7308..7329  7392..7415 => 1.00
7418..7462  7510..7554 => 1.01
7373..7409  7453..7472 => 1.06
